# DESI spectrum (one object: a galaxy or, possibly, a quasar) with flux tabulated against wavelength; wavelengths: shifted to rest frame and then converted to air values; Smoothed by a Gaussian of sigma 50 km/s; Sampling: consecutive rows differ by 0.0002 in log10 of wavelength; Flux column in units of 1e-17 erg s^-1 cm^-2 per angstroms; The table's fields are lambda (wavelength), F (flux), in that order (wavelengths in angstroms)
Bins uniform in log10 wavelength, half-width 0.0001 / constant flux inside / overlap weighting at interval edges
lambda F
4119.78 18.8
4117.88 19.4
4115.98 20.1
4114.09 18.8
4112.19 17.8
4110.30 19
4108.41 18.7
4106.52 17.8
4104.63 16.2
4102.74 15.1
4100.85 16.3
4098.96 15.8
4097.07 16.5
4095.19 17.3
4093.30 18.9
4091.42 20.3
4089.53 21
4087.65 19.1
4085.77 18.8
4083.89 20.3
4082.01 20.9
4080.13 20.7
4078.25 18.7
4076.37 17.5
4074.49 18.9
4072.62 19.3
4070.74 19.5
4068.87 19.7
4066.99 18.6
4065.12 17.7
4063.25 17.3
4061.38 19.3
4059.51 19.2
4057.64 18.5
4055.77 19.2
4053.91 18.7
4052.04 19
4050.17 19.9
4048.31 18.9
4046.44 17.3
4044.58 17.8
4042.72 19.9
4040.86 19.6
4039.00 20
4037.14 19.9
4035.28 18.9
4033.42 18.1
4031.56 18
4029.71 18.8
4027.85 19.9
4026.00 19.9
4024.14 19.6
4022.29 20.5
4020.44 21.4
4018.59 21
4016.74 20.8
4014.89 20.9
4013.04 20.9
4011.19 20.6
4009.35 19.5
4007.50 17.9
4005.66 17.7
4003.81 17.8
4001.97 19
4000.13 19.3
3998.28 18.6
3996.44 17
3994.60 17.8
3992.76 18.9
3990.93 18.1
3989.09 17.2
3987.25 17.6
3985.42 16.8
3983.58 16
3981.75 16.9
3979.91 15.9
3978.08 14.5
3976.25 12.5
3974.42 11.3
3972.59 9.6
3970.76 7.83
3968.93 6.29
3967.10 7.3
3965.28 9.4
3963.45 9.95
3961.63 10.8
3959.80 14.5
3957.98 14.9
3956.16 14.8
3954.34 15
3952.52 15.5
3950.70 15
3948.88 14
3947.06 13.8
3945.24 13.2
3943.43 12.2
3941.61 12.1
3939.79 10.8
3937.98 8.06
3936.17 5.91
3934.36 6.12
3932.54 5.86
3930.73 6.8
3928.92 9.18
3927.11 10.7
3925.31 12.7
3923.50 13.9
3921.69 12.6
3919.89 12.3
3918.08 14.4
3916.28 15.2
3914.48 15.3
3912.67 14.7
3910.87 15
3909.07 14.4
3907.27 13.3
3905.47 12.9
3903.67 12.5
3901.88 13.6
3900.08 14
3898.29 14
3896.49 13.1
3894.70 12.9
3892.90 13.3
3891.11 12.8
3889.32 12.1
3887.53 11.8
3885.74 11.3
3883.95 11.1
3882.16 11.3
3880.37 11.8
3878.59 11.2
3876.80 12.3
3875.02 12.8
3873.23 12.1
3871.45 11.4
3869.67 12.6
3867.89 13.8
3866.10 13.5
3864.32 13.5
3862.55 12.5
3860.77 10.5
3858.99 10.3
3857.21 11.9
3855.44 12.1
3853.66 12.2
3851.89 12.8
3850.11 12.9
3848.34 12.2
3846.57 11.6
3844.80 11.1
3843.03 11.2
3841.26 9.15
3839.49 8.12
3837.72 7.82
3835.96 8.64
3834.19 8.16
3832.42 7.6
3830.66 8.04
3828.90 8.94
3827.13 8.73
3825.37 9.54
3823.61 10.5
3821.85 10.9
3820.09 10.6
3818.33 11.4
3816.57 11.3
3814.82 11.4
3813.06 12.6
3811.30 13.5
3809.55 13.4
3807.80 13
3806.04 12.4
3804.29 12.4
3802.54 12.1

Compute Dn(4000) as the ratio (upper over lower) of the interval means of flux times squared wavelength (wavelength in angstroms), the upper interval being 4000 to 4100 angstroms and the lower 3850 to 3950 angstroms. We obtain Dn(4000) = 1.7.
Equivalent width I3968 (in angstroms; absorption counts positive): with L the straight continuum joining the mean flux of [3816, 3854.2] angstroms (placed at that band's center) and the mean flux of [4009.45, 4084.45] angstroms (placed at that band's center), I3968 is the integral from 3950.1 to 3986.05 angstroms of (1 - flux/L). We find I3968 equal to 7.3 angstroms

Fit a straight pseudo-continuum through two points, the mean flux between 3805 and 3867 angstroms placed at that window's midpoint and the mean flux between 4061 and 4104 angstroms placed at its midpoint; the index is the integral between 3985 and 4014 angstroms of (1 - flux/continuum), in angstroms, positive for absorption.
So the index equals -4.4 angstroms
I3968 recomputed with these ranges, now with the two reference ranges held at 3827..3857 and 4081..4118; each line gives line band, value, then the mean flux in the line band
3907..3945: 3.79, 11.5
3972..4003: -3.20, 16.4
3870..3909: -2.74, 12.5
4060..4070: -0.74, 18.6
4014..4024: -3.17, 20.8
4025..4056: -4.79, 19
